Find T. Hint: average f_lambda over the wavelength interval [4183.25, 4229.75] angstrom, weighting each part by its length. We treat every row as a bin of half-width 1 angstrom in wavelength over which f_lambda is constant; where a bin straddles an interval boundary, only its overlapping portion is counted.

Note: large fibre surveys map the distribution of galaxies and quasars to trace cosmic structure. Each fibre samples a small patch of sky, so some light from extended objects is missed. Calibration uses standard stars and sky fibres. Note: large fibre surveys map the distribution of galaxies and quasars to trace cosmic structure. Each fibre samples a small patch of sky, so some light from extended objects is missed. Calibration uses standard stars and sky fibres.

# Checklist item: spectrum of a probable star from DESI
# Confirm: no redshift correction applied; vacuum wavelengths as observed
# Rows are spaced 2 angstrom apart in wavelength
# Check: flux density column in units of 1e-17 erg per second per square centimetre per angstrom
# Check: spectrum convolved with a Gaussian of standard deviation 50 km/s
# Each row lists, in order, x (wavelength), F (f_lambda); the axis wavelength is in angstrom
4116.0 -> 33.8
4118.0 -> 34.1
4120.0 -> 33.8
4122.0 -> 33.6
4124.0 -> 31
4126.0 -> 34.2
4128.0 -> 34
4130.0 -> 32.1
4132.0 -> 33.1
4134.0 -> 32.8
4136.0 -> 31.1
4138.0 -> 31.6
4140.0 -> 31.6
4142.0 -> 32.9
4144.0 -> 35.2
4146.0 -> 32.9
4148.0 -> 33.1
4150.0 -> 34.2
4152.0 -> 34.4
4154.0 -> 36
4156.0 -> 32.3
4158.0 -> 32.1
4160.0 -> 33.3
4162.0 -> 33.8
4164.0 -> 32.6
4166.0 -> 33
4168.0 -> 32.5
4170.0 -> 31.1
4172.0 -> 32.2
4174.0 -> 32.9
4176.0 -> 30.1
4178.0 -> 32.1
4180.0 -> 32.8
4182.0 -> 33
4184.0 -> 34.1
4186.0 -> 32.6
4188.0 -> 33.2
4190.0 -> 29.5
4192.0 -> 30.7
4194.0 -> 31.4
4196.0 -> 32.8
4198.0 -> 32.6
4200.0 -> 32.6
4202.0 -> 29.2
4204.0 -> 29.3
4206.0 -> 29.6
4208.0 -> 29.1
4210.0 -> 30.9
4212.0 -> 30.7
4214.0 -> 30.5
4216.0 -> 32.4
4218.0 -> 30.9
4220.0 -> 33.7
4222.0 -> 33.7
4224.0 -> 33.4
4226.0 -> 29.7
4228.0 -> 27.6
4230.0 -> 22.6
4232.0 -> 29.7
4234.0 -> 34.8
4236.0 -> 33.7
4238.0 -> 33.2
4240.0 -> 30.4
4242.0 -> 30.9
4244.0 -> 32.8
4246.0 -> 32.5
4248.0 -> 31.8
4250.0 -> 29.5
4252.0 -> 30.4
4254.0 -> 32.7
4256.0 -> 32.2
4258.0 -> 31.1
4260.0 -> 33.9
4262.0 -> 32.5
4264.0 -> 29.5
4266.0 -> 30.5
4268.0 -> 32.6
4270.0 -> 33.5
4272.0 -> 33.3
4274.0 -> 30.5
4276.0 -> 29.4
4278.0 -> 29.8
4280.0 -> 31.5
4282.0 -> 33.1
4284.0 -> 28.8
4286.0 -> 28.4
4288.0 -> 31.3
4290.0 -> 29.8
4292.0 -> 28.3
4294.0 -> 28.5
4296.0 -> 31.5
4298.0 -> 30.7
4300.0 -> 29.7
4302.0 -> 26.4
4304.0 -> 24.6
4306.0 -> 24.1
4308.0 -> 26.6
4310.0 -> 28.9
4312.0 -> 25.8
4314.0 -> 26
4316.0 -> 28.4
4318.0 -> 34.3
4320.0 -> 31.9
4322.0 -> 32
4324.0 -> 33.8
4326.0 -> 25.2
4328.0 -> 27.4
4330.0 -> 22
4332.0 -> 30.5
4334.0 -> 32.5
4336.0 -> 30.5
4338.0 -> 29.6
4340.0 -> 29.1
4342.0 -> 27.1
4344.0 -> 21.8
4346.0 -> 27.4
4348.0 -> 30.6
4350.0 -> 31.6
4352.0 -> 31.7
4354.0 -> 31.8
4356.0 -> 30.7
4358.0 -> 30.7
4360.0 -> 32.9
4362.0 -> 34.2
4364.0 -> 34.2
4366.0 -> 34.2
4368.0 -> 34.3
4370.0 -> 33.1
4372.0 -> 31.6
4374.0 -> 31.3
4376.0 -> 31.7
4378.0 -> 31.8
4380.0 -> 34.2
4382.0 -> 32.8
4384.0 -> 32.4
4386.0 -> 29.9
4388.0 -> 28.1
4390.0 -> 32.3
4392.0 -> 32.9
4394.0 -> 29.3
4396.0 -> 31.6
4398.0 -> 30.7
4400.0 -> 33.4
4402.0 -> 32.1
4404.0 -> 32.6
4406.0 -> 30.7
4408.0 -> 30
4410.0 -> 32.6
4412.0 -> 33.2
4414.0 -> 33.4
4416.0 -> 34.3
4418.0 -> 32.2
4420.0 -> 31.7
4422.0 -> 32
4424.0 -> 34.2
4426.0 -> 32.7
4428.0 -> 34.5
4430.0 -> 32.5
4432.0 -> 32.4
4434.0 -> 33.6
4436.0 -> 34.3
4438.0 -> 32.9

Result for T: 31.2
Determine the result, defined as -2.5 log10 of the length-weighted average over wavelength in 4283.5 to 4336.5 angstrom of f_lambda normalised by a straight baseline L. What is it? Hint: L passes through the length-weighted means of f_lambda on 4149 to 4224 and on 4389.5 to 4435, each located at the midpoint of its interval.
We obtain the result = 0.124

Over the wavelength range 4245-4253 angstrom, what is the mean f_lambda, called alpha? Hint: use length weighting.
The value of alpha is 31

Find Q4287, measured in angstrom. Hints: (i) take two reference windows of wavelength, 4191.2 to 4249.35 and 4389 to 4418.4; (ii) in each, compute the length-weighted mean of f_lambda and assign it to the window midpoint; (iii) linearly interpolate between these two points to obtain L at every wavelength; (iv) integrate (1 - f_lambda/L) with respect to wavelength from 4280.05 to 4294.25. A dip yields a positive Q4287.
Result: 0.70 angstrom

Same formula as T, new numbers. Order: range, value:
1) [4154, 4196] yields 32.4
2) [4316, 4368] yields 30.3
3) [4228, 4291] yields 31.1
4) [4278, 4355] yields 29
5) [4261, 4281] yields 31.3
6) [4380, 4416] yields 31.8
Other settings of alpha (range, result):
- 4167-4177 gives 31.8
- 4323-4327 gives 29.5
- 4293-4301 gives 30.1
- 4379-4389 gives 31.5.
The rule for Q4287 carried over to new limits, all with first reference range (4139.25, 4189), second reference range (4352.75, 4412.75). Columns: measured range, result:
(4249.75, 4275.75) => 0.7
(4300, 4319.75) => 2.9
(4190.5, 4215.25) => 1.5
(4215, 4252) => 1.6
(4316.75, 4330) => 0.9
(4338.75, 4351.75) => 1.6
